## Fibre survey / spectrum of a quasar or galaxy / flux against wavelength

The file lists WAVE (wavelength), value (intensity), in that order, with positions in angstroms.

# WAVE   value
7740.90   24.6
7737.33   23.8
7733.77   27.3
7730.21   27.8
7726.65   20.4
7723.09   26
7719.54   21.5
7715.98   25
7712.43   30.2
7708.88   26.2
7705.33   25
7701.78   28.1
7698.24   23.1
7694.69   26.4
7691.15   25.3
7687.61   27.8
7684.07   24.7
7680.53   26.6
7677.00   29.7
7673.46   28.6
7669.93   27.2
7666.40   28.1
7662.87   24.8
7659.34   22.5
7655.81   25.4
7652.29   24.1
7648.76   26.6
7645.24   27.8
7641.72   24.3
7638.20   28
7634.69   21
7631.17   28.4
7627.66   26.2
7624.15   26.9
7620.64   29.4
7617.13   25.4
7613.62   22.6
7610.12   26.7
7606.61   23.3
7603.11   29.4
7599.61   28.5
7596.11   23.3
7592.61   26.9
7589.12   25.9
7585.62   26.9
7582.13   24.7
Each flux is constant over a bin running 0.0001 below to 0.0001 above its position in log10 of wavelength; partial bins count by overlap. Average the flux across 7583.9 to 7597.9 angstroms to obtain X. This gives 25.7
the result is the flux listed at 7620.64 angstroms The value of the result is 29.4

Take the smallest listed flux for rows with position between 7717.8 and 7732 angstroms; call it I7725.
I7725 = 20.4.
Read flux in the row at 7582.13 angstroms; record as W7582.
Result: 24.7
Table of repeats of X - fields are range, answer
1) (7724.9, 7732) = 24.1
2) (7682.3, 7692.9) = 25.9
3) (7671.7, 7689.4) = 27.5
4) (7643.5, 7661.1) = 25.3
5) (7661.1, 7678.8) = 27.7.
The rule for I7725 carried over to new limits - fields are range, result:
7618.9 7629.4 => 26.2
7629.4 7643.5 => 21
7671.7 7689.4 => 24.7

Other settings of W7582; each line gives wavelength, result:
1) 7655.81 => 25.4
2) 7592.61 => 26.9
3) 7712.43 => 30.2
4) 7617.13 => 25.4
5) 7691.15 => 25.3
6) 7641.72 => 24.3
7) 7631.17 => 28.4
